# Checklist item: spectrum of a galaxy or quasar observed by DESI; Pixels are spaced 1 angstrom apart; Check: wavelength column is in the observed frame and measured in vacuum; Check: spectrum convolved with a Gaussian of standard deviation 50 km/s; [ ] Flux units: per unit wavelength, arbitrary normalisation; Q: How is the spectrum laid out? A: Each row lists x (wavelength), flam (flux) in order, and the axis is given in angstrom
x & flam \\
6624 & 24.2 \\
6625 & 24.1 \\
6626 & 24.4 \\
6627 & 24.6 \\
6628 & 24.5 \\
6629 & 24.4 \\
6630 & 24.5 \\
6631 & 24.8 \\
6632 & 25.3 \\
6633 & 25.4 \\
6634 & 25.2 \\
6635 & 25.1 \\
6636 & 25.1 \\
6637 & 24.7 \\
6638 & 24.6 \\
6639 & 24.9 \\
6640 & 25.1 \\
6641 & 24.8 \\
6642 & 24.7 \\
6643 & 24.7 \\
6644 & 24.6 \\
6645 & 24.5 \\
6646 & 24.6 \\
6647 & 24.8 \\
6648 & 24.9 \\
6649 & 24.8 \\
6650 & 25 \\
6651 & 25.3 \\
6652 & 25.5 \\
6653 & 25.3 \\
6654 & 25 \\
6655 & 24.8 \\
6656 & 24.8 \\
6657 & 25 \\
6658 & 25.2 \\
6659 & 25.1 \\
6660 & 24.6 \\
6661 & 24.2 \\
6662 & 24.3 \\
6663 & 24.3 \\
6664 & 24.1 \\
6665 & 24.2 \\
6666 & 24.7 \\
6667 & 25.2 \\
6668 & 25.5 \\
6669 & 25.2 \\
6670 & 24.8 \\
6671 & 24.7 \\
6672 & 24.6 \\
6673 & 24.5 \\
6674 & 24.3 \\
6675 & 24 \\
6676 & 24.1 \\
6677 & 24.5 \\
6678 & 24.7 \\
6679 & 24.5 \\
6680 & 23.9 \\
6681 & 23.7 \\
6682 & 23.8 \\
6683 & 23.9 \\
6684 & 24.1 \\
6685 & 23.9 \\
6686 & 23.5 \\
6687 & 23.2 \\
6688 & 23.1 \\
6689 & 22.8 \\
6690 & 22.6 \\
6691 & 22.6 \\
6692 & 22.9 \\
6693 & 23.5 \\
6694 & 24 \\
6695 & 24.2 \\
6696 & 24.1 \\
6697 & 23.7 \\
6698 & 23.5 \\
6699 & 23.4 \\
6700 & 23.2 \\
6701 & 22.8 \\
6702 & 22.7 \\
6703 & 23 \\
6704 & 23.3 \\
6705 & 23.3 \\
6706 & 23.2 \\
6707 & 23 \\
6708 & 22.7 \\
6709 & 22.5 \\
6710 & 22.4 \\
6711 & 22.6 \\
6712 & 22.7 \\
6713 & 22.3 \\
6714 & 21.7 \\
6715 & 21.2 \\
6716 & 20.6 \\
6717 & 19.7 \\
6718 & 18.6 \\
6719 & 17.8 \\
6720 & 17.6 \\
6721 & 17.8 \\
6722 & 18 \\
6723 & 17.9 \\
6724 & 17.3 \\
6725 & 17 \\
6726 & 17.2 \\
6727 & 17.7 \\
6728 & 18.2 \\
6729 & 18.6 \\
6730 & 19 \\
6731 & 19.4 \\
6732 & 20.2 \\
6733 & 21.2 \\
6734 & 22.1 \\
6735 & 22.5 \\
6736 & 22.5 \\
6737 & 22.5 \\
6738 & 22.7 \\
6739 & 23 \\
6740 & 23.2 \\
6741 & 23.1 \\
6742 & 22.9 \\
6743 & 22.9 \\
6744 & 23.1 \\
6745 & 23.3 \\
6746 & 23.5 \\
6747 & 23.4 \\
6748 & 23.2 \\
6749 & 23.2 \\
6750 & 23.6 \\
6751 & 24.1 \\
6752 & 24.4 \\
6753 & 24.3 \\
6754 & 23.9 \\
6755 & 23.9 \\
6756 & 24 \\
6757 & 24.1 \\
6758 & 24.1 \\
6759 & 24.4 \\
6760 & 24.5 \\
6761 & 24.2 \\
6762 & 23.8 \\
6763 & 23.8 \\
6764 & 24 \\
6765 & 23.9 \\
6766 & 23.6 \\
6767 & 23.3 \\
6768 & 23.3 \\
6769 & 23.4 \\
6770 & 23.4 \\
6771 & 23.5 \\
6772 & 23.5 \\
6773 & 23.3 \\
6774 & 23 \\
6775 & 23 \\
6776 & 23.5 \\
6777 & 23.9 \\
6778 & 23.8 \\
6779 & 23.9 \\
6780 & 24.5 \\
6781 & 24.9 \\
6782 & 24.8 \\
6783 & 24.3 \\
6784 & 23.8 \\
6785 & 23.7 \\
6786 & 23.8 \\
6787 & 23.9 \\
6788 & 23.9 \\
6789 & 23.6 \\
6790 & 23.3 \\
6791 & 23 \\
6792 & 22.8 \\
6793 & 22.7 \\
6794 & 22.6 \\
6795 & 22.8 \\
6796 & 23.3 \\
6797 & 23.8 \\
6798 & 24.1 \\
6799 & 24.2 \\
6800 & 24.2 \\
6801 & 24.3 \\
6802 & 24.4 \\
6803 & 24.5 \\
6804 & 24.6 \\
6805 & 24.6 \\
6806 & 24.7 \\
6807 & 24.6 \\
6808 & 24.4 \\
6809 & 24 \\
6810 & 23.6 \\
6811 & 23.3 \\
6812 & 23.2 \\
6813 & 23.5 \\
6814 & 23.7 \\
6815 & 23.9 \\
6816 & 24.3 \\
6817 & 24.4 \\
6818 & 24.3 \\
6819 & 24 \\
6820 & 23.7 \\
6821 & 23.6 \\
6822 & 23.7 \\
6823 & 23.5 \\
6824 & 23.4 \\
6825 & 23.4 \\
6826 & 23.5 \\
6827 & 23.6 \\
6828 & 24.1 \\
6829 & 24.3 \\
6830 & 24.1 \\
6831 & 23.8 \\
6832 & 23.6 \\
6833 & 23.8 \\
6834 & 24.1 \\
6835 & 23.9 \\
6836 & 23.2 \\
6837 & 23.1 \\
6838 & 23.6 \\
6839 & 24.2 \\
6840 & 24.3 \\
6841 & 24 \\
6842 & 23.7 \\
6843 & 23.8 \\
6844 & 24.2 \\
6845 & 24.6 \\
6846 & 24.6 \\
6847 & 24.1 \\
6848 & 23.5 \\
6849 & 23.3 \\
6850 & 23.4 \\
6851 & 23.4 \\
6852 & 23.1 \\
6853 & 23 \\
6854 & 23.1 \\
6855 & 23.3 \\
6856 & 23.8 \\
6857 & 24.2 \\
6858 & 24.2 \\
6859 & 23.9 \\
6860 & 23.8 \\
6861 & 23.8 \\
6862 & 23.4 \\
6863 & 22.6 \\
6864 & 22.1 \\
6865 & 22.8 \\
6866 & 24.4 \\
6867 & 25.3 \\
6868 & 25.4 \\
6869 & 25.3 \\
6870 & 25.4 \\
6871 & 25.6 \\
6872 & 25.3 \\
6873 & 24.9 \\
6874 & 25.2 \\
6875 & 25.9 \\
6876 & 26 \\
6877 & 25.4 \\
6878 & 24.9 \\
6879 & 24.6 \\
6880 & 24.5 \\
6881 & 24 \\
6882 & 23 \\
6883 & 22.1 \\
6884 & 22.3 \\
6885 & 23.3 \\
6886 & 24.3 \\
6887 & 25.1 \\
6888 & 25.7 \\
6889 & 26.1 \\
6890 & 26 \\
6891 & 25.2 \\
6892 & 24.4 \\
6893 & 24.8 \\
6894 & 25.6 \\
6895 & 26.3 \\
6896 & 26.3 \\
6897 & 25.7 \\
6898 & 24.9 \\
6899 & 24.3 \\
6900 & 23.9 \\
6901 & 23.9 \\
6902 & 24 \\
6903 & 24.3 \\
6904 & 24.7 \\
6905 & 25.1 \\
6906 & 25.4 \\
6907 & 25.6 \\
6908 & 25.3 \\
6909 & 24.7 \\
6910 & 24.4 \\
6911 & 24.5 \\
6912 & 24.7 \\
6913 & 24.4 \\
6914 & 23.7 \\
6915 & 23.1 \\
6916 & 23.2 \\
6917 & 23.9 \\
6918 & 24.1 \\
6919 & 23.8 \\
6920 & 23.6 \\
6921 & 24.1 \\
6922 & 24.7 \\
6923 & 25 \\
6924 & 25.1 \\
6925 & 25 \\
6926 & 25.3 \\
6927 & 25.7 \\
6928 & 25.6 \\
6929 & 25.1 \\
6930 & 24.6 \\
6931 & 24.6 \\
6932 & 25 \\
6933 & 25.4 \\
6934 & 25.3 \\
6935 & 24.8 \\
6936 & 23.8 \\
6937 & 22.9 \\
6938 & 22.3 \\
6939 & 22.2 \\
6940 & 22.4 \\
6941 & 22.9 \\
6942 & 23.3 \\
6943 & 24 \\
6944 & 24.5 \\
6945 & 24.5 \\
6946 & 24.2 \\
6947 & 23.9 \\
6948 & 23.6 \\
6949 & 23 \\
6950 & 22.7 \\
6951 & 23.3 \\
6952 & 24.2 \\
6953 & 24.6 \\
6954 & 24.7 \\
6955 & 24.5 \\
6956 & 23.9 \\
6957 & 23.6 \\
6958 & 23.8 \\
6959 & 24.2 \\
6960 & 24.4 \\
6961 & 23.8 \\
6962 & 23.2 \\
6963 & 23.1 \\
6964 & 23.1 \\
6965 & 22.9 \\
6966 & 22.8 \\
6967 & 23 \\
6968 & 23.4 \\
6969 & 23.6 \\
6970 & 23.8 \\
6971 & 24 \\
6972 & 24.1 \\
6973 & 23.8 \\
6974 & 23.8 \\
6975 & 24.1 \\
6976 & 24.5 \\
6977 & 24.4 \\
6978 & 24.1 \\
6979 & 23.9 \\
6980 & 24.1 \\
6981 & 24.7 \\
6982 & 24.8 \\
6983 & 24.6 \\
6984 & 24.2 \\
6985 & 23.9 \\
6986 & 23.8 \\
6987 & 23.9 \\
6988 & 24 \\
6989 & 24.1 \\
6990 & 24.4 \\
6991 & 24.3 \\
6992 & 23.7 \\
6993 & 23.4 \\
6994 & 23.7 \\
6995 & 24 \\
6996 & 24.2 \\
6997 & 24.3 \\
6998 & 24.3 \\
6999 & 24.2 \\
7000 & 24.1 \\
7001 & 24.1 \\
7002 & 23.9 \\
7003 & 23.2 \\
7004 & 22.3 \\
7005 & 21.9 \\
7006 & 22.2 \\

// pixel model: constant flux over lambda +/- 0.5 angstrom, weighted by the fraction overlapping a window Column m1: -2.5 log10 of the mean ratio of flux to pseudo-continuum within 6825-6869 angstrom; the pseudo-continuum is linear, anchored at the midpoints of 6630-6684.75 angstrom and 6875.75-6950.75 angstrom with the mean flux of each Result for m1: 0.03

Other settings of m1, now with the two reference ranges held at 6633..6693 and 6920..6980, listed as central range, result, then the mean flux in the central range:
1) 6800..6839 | 0.01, 23.9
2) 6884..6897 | -0.05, 25.2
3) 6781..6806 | 0.02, 23.8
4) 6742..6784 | 0.02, 23.8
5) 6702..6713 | 0.07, 22.8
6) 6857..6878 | -0.02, 24.5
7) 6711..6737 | 0.23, 19.7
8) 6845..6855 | 0.03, 23.5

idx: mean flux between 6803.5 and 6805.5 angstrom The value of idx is 24.6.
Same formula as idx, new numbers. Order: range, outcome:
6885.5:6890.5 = 25.4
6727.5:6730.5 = 18.6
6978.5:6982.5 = 24.4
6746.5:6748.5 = 23.3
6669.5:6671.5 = 24.8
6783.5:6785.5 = 23.8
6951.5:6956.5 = 24.4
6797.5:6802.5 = 24.2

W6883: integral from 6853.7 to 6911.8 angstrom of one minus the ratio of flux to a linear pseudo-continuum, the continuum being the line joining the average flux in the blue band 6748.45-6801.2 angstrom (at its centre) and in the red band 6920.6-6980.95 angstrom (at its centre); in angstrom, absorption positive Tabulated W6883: -1.6 angstrom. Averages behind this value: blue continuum 23.7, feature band 24.6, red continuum 24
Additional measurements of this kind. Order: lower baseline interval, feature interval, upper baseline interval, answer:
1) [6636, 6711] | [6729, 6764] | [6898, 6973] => 1.6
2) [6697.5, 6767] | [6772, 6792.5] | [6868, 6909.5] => -0.7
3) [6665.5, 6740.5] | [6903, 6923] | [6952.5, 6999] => -0.7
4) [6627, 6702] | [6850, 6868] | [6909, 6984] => 0.4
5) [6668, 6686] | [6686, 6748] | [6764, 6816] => 6.3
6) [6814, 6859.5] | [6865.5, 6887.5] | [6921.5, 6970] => -0.7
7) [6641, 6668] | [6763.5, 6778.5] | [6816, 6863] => 0.4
